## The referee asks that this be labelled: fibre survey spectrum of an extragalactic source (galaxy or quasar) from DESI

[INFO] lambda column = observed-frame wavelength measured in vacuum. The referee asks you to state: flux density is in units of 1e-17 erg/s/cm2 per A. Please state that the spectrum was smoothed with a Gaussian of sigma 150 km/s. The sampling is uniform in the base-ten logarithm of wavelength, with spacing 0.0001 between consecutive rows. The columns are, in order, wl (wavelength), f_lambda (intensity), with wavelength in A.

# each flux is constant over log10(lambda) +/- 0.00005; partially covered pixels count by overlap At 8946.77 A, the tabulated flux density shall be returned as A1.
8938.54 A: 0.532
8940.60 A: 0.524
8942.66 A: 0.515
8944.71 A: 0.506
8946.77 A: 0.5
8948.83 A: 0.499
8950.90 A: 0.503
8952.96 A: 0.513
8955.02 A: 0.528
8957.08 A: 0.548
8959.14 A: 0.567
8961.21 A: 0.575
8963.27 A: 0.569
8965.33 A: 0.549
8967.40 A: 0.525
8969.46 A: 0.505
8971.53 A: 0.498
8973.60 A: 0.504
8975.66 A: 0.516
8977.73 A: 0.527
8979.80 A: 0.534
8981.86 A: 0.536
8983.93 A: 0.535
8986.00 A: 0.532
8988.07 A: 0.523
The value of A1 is 0.5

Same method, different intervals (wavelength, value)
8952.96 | 0.513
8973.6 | 0.504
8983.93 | 0.535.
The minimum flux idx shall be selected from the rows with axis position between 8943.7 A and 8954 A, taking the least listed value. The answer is 0.499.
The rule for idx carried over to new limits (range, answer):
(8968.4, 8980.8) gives 0.498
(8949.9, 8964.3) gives 0.503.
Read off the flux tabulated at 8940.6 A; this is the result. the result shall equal 0.524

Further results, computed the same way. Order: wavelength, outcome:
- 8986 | 0.532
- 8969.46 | 0.505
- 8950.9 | 0.503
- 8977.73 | 0.527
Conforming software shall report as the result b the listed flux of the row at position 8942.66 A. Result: 0.515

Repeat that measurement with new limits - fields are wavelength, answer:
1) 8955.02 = 0.528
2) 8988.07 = 0.523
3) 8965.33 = 0.549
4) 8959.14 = 0.567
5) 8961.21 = 0.575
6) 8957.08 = 0.548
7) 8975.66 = 0.516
